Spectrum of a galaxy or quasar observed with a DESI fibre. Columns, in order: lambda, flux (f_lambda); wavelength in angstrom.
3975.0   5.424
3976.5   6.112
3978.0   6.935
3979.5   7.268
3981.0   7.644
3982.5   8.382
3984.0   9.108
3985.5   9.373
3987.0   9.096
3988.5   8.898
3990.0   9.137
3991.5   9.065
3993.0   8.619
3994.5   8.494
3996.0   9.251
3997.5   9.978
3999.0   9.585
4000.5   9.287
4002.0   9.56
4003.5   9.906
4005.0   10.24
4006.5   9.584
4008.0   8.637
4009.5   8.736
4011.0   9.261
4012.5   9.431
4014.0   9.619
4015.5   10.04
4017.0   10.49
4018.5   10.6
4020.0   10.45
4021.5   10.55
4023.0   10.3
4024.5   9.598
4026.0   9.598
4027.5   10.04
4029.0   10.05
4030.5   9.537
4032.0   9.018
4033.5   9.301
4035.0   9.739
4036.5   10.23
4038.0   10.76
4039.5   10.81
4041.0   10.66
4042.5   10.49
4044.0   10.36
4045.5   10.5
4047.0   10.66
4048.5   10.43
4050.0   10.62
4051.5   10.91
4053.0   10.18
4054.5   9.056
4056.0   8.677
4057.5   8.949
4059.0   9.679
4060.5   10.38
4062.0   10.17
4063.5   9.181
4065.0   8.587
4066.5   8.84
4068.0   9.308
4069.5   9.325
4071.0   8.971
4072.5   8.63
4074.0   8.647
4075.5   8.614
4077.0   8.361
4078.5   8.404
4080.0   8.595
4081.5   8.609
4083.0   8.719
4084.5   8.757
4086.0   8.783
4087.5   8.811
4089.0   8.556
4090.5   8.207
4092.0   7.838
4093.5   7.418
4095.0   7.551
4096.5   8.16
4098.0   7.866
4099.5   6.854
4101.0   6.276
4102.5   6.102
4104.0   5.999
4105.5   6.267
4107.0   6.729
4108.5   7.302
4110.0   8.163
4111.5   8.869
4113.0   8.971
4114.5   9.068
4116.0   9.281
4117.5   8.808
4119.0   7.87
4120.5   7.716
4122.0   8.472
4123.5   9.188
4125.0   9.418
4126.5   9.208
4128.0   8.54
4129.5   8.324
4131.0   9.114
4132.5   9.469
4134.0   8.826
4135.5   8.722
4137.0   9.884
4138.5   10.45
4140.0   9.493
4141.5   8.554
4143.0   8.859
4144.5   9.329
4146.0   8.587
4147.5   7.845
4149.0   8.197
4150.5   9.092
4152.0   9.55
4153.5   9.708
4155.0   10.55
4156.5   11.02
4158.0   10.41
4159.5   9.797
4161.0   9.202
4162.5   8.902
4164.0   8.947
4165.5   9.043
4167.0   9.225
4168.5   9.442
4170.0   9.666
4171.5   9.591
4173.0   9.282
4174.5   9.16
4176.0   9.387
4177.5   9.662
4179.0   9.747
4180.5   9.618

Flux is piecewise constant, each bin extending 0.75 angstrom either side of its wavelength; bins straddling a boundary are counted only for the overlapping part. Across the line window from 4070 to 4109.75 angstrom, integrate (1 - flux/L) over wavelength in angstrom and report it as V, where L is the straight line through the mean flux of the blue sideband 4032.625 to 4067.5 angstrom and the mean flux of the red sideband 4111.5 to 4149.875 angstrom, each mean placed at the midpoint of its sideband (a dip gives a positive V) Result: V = 6.5 angstrom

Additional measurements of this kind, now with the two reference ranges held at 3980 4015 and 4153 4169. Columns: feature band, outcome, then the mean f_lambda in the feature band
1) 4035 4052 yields -2.27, 10.5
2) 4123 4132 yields 0.55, 8.97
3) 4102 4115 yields 2.75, 7.49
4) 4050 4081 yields 0.54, 9.2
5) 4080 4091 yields 0.92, 8.64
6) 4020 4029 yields -0.79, 10.1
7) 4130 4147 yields 0.74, 9.17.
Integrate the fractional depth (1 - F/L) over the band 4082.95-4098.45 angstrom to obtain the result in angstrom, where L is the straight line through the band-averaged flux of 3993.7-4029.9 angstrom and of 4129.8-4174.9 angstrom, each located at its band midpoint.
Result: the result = 2.07 angstrom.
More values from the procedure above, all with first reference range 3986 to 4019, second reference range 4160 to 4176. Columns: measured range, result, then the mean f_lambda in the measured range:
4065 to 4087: 1.42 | 8.75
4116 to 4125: 0.72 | 8.57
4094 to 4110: 4.03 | 6.98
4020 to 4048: -2.21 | 10.1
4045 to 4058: -0.88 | 10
